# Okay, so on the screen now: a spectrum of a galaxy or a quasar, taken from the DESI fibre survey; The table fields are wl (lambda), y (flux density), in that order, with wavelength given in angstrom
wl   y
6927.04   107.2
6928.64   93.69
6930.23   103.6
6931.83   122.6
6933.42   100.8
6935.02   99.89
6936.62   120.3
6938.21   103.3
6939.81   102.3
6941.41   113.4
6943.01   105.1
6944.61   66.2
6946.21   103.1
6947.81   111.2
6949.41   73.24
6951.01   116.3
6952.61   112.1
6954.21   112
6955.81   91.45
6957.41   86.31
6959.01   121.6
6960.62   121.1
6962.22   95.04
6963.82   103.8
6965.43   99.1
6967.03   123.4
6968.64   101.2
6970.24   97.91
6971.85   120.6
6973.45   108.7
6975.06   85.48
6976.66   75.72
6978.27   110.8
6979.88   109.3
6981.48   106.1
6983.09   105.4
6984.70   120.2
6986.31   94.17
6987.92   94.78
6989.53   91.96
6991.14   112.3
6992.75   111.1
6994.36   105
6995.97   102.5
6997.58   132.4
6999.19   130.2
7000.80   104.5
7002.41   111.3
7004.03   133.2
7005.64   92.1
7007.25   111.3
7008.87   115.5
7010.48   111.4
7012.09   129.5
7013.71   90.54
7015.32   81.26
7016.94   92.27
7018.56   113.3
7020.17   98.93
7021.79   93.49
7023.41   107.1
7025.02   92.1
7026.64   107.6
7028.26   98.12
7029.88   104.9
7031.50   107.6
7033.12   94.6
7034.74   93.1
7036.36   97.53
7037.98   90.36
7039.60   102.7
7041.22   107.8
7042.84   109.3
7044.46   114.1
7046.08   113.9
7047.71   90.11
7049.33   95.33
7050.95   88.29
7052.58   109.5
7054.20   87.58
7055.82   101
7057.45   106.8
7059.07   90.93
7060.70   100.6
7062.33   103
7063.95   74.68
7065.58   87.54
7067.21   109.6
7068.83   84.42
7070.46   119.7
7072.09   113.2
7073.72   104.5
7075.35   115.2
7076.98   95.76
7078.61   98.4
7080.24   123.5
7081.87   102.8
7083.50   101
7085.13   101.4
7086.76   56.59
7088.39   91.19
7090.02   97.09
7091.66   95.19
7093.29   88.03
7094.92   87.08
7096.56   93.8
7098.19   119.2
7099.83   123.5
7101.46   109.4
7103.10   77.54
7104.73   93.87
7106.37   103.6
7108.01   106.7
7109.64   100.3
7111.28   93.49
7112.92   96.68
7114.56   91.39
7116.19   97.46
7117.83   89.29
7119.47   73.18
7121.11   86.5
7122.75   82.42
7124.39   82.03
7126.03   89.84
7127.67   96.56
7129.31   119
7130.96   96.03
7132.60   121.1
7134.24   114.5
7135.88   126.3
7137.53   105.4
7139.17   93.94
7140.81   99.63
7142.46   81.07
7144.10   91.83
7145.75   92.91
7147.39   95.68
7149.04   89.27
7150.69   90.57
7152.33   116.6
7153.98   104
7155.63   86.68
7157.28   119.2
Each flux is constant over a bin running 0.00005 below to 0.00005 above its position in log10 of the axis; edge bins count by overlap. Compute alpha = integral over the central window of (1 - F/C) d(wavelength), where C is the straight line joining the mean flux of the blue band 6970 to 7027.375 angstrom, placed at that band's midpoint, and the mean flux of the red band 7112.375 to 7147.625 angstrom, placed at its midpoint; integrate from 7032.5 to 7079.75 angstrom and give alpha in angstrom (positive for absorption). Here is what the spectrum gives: 0.7 angstrom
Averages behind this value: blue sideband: 106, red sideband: 96.5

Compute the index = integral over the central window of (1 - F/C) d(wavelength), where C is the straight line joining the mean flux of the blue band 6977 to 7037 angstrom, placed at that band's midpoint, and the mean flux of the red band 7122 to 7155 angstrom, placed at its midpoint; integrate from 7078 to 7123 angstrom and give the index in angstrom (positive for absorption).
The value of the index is 2.34 angstrom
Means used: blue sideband 105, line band 95.9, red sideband 99.4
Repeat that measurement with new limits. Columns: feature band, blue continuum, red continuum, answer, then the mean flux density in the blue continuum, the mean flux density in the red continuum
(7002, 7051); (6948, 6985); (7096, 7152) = -0.6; 104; 98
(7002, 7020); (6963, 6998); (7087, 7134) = -0.7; 105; 96.2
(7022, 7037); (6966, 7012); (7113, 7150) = 0.7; 108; 96.1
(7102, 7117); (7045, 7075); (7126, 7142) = 1.2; 99.3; 106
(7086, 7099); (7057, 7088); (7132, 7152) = 1.1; 99.3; 100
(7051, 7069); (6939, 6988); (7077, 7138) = 0.7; 103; 98.1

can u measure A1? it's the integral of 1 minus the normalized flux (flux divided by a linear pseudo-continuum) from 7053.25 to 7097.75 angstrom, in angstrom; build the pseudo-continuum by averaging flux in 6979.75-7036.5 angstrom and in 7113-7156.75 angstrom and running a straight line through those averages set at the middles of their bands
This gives 1.4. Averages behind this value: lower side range 105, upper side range 96.8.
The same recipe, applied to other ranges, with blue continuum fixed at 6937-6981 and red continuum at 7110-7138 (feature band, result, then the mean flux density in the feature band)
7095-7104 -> -0.4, 103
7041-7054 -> -0.3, 103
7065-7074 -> -0.4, 103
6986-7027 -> -2.0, 106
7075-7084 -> -0.6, 106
